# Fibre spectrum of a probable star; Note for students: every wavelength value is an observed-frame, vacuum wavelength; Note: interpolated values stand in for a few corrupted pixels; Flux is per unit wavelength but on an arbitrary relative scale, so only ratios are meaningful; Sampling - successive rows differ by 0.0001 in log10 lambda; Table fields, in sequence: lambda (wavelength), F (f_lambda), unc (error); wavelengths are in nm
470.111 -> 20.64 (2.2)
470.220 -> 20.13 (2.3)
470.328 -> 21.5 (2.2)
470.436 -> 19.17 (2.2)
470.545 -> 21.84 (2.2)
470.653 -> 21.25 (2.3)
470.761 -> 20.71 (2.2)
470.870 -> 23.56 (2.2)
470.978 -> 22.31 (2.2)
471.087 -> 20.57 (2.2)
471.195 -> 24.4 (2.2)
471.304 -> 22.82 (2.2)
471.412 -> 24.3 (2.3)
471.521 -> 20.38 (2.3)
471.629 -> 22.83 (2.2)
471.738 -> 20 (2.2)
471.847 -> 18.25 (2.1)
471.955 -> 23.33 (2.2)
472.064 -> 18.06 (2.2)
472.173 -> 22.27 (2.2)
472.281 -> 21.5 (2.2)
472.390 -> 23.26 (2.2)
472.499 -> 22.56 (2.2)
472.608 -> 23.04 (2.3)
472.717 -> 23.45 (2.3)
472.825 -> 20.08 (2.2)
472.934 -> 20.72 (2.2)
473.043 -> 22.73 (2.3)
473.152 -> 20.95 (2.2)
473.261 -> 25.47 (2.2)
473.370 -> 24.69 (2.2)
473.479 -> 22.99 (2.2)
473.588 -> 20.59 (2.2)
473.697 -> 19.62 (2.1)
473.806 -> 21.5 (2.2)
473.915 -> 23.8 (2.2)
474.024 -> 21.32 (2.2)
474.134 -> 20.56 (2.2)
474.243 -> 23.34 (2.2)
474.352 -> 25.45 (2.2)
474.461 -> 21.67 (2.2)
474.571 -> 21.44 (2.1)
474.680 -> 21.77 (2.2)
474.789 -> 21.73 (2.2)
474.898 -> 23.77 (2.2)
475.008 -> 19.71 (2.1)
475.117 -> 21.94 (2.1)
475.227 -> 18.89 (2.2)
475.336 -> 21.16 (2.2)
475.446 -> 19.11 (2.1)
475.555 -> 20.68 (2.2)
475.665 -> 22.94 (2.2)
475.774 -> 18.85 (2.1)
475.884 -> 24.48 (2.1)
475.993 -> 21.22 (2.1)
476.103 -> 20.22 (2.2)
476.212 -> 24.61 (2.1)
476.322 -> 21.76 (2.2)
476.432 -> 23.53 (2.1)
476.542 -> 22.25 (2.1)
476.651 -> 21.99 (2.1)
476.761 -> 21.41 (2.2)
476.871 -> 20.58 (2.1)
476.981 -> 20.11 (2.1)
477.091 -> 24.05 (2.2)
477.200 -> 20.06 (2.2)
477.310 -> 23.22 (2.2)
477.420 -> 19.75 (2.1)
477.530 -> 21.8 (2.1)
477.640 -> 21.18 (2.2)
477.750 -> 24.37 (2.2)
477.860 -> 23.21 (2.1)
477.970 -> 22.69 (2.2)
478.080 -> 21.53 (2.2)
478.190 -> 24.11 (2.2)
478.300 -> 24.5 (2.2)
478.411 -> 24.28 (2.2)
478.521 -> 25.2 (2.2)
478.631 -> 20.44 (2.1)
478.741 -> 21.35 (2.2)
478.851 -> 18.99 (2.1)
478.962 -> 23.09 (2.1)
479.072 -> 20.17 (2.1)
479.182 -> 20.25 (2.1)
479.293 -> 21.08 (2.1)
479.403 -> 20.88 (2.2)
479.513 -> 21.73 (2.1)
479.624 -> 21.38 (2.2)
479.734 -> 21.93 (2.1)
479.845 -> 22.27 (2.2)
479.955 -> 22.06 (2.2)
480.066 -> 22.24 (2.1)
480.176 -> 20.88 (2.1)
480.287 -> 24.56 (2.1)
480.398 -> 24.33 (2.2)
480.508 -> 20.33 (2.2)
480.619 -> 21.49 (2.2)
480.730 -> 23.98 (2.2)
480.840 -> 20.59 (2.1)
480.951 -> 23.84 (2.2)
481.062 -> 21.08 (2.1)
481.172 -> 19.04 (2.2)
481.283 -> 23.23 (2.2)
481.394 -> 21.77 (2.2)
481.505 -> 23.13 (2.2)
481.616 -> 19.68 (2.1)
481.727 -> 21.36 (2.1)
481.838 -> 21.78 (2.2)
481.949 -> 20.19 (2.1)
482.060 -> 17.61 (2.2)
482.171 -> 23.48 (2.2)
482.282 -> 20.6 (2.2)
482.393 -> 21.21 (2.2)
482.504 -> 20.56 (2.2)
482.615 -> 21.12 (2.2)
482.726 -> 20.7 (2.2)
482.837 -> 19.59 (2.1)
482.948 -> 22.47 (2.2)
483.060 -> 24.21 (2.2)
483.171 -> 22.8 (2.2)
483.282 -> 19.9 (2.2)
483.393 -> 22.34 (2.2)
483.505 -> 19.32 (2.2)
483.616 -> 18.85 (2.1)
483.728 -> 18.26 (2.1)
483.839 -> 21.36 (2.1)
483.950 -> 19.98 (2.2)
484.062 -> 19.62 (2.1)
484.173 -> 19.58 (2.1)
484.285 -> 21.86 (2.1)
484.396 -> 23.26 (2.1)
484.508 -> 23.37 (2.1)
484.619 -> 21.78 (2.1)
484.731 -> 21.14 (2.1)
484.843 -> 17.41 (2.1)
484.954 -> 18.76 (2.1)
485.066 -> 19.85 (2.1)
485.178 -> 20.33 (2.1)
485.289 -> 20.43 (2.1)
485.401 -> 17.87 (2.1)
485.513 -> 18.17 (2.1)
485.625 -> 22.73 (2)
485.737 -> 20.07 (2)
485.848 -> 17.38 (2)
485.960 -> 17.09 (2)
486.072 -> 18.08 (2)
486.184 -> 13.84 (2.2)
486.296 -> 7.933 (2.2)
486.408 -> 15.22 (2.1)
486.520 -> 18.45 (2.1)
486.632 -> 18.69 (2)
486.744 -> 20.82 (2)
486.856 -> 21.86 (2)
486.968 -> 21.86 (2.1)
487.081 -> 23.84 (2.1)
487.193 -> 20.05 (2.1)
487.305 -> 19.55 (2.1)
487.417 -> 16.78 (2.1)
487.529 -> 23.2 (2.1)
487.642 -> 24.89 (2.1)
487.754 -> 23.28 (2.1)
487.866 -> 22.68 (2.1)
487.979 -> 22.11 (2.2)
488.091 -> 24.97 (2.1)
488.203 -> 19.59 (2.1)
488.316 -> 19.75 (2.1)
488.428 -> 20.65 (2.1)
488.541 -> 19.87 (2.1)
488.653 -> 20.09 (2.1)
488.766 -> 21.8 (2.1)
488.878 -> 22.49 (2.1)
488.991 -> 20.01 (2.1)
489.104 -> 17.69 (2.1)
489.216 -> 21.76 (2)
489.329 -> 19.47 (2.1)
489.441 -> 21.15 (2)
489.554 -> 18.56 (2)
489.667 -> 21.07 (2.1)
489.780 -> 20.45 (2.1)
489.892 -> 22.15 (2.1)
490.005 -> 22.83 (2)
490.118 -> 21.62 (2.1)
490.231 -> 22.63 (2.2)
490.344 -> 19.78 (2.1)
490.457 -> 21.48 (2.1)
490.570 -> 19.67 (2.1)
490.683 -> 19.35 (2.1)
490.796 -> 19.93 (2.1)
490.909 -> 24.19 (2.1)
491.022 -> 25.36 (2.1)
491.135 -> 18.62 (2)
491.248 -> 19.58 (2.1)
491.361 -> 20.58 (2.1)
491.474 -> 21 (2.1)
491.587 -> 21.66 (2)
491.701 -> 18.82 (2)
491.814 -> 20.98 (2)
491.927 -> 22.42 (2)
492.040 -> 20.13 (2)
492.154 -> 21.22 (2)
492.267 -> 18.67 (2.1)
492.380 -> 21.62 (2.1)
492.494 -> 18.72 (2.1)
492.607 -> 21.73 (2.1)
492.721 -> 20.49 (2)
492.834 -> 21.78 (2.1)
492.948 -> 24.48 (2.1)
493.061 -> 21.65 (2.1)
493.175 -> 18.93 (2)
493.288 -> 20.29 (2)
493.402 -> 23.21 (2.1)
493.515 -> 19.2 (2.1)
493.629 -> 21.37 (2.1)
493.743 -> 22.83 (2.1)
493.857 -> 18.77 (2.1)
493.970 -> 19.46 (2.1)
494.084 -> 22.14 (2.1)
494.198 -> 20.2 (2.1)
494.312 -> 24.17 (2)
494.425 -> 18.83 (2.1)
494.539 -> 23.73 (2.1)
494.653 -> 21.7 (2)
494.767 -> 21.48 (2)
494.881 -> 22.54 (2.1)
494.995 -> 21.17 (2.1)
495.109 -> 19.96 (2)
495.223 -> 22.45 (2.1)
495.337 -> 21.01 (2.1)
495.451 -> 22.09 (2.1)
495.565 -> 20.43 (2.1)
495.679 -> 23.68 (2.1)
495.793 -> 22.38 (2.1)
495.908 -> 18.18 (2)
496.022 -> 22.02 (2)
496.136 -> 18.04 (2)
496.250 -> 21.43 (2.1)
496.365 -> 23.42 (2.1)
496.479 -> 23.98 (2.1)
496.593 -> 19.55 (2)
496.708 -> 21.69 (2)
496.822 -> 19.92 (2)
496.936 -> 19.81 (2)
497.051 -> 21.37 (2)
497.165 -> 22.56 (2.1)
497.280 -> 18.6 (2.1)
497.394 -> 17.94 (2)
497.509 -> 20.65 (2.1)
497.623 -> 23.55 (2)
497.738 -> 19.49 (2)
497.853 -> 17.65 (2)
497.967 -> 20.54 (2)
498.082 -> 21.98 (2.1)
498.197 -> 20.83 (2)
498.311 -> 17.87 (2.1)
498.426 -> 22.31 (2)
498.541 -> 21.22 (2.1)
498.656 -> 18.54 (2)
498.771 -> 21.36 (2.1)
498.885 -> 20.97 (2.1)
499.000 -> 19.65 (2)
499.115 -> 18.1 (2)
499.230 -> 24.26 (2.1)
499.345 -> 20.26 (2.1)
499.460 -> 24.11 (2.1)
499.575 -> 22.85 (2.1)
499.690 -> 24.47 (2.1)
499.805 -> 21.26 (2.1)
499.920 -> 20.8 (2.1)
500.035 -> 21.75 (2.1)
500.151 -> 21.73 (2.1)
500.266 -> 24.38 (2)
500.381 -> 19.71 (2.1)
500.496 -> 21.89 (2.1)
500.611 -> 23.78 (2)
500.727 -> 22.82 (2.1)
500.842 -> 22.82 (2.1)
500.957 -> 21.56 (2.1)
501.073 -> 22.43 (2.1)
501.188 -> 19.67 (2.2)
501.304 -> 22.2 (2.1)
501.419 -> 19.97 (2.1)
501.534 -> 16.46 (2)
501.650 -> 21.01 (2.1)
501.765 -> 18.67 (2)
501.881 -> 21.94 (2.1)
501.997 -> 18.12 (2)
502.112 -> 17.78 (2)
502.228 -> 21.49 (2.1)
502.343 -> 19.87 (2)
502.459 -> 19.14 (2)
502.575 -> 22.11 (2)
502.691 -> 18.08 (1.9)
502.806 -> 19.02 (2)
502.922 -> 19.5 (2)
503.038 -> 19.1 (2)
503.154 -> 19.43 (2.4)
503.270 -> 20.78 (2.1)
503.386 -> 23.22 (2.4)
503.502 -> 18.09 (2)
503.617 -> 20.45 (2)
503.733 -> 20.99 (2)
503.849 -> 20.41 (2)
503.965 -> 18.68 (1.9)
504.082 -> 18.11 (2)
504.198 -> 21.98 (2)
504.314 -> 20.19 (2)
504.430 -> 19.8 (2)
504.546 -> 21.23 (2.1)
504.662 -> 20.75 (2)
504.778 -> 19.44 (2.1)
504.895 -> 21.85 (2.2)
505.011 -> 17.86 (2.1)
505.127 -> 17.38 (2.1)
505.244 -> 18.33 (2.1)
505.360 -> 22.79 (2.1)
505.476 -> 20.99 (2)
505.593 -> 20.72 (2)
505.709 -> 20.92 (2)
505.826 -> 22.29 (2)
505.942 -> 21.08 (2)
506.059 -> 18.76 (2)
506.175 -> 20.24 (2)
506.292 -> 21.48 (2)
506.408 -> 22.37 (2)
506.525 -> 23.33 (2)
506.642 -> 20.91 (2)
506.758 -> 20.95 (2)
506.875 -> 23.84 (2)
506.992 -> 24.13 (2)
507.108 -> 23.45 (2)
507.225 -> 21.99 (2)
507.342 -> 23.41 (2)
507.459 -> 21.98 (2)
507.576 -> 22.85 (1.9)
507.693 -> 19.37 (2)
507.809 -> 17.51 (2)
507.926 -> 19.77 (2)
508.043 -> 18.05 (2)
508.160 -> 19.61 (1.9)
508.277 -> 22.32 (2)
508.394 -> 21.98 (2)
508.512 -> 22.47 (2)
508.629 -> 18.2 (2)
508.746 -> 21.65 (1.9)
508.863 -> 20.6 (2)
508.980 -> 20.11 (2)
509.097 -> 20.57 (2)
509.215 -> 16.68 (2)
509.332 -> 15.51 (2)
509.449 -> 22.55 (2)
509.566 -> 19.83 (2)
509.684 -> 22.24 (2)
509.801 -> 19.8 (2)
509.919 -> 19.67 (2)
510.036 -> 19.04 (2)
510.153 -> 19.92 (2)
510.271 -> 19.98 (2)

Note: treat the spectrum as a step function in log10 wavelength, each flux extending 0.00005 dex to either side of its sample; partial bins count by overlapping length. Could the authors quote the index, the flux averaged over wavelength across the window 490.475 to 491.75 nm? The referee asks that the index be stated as 20.8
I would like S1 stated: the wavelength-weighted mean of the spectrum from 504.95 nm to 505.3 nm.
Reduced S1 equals 17.9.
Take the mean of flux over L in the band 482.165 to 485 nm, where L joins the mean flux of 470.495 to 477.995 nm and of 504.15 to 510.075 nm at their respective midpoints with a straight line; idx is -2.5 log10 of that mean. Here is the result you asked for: 0.03 mag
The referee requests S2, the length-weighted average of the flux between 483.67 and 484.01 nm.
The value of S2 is 19.8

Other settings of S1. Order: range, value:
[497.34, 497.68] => 20.7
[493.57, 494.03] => 20.6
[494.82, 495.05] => 21.8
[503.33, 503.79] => 20.7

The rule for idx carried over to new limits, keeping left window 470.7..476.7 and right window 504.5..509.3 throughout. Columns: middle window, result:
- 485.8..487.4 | 0.18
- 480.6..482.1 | 0.01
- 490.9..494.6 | 0.01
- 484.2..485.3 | 0.04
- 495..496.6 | -0.01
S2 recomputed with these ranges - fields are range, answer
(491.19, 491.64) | 20.7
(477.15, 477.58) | 21.2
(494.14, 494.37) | 22.2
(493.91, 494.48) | 21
